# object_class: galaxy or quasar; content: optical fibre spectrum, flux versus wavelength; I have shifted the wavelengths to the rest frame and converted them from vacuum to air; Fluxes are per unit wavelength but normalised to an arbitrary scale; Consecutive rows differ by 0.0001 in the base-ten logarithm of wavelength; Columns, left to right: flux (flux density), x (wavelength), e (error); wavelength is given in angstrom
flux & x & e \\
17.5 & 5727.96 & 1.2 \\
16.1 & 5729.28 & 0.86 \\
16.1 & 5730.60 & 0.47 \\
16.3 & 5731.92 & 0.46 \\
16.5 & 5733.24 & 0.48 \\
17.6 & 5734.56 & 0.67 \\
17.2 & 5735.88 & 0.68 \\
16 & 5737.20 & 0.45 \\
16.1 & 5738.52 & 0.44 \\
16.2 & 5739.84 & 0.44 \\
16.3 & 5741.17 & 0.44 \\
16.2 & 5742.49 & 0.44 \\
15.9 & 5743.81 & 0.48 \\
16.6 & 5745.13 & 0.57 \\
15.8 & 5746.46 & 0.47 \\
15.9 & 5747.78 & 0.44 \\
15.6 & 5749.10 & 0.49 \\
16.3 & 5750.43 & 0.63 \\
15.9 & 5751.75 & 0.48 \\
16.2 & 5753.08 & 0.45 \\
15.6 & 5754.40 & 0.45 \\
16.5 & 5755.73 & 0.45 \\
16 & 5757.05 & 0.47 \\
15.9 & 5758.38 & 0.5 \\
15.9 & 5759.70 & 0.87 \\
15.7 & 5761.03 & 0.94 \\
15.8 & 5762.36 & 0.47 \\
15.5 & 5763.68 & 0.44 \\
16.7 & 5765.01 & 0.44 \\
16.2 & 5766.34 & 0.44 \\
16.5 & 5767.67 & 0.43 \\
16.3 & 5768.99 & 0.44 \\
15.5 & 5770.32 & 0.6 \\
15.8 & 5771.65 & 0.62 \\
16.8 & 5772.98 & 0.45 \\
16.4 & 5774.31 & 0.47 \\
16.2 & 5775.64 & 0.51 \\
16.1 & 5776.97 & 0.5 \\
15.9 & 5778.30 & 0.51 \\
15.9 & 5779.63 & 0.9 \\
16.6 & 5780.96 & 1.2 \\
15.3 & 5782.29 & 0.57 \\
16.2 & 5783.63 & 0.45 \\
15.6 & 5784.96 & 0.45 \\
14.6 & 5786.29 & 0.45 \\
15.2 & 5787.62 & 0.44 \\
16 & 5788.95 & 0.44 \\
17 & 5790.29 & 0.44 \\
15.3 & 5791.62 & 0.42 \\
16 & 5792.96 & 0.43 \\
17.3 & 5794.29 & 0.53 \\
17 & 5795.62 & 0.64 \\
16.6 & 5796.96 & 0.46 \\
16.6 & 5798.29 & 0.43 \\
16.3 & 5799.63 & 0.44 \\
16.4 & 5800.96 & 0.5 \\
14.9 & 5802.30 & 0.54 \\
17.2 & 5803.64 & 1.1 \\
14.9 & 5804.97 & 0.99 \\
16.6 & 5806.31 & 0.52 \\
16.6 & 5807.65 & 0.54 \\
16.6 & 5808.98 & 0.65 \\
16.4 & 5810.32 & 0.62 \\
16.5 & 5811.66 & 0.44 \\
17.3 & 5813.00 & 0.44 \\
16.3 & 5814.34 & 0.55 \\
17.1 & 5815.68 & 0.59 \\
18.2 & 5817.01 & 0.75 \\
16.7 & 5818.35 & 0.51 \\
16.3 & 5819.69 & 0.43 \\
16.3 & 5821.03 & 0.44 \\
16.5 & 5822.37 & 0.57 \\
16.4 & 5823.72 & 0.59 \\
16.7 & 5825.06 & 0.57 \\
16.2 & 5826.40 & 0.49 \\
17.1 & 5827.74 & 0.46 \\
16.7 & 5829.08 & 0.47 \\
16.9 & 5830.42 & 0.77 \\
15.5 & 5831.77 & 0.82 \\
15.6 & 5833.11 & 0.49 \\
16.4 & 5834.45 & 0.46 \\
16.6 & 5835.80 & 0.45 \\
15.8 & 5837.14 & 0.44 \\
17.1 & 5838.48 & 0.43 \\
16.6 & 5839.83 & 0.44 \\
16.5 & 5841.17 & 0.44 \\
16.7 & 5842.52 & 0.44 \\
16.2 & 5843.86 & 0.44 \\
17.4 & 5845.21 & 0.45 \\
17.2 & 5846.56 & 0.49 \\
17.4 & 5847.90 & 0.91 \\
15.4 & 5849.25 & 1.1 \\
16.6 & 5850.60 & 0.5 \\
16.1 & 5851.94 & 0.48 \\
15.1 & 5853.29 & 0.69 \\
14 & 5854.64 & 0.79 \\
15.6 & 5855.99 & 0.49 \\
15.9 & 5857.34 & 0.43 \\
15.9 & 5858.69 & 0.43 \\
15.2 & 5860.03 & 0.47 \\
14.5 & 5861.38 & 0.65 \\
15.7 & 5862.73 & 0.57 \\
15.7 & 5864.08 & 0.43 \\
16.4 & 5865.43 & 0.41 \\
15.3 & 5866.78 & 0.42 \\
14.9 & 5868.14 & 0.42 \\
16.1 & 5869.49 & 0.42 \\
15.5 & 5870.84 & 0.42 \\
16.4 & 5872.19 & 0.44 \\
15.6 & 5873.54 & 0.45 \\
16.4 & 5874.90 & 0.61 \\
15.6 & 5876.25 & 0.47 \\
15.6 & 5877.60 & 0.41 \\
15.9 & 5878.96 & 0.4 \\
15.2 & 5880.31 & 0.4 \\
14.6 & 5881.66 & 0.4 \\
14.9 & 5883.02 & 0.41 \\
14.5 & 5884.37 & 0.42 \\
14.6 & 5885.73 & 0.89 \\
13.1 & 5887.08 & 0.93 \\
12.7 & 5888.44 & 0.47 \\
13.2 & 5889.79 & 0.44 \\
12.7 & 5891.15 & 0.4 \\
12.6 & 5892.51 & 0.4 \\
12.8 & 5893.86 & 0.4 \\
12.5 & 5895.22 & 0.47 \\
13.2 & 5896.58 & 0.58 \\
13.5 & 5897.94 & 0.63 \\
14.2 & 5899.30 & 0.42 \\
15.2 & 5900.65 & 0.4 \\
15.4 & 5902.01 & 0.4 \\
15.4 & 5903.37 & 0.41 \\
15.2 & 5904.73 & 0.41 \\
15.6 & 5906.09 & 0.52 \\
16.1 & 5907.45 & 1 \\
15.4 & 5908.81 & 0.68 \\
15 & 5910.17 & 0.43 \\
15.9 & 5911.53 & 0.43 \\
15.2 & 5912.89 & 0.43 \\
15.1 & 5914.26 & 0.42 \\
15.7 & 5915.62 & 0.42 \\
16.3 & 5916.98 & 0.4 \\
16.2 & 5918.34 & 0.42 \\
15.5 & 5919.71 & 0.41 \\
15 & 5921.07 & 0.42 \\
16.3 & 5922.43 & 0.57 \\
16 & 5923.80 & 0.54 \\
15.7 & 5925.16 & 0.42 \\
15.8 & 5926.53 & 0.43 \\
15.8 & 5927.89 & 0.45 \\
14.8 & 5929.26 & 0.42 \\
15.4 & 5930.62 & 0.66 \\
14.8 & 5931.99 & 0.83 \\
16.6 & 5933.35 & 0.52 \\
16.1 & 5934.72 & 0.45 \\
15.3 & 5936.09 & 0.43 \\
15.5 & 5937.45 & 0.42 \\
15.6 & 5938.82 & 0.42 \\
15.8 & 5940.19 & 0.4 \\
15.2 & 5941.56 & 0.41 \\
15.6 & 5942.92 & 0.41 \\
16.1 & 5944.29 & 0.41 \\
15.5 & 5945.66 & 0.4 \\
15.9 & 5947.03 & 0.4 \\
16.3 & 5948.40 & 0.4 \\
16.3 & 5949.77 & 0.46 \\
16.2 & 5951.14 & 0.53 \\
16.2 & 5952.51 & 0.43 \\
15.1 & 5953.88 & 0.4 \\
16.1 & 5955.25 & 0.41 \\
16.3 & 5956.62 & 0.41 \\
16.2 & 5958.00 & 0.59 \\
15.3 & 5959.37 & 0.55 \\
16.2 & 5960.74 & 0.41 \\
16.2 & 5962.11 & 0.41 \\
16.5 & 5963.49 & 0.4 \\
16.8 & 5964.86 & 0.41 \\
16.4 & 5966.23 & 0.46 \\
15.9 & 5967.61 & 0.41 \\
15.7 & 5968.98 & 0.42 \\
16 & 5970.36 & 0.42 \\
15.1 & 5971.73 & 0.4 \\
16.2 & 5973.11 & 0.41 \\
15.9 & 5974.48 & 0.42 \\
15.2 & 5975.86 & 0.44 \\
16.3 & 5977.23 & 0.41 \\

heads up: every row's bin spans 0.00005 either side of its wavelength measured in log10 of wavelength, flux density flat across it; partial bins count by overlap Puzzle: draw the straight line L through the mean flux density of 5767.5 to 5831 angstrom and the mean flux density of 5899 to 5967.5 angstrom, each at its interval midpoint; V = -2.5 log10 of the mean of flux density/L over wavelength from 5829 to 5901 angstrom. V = 0.05 mag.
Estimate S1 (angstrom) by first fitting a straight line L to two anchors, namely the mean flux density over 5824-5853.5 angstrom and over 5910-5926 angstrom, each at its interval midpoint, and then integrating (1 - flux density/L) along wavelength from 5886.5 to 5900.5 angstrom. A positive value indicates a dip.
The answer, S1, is 2.5 angstrom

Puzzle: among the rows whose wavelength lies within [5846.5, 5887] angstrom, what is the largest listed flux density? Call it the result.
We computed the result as 17.4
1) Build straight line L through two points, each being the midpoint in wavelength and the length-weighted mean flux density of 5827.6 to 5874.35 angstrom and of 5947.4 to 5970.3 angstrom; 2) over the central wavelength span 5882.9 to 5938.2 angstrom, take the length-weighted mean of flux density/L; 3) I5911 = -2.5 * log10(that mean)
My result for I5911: 0.08 mag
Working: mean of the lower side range 16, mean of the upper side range 16.1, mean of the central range 14.9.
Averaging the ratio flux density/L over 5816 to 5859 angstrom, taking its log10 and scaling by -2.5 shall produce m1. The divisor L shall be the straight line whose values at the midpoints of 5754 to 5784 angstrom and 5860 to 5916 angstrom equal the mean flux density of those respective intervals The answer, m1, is -0.069 mag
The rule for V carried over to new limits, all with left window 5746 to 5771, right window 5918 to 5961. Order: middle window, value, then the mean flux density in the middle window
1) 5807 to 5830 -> -0.05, 16.7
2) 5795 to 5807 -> -0.02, 16.3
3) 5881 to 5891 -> 0.14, 13.9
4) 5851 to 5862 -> 0.04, 15.3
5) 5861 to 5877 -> 0.01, 15.7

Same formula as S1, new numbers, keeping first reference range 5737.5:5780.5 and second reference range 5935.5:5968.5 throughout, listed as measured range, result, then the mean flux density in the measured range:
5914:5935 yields 0.3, 15.7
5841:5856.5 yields -0.2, 16.2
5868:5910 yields 3.5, 14.7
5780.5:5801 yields -0.1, 16.1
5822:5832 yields -0.3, 16.5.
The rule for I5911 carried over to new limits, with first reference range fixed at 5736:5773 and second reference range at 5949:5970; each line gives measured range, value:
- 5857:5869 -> 0.04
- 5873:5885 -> 0.05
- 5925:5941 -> 0.03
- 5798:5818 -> -0.03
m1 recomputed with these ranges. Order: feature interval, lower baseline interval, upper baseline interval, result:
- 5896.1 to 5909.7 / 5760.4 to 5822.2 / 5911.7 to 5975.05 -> 0.069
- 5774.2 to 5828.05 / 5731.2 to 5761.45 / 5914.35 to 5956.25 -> -0.017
